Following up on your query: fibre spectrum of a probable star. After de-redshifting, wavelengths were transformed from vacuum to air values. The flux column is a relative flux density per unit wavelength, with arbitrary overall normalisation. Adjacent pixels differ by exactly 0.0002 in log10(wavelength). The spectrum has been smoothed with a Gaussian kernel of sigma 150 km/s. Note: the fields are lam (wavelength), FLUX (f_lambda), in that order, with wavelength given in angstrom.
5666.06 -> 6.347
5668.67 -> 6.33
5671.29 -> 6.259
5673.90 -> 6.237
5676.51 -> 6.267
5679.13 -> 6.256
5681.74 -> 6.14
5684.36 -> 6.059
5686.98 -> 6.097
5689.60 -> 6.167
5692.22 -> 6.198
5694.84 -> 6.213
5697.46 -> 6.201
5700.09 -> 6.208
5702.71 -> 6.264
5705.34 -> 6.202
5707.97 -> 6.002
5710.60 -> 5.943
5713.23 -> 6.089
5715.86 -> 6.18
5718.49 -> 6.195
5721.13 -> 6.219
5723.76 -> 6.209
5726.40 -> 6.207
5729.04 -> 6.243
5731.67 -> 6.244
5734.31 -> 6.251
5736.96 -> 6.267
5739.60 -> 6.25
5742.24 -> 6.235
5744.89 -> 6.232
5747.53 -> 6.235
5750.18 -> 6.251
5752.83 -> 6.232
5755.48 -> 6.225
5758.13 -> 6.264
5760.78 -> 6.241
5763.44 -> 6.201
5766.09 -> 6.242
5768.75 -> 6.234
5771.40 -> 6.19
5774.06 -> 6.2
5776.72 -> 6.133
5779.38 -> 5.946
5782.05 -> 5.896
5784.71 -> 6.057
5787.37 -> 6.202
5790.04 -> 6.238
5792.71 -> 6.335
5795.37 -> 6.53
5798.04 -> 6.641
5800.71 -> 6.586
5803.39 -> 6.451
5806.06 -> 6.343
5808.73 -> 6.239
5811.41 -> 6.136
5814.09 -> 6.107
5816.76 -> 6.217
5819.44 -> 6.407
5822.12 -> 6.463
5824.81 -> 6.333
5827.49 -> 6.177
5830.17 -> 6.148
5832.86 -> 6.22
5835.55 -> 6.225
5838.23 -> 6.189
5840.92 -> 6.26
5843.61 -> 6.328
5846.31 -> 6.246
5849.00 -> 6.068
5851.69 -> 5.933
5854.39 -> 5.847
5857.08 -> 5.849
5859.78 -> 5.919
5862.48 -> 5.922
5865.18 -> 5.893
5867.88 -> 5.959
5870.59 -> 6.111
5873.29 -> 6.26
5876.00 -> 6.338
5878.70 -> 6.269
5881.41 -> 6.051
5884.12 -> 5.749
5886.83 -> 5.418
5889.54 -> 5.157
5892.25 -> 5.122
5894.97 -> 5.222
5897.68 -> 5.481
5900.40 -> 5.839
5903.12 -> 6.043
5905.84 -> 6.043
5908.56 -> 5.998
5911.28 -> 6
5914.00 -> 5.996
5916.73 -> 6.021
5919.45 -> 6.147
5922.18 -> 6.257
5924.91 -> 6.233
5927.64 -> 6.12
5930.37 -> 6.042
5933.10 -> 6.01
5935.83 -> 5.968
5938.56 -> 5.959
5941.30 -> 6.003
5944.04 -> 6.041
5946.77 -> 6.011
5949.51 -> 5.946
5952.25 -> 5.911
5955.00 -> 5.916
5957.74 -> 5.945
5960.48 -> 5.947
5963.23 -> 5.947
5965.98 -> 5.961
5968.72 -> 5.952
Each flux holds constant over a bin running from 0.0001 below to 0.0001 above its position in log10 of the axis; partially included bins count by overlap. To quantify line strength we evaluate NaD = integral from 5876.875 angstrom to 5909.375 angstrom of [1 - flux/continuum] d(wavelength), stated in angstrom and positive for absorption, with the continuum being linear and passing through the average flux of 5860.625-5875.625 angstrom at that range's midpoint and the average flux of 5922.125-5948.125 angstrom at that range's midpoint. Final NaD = 1.8 angstrom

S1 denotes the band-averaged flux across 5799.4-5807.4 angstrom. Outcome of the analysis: 6.46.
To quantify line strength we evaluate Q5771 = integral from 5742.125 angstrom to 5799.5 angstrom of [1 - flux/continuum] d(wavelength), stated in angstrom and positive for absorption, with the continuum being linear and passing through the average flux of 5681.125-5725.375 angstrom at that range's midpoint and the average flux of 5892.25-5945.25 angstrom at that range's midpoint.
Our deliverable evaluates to -1.3 angstrom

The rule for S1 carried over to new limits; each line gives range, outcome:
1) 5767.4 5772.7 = 6.22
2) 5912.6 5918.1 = 6.01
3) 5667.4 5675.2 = 6.27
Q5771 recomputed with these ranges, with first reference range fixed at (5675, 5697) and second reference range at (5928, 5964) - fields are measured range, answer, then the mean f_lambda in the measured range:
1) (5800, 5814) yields -0.5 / 6.32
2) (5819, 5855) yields -0.9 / 6.2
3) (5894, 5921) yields 0.5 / 5.89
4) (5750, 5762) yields -0.2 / 6.24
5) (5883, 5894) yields 1.2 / 5.35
